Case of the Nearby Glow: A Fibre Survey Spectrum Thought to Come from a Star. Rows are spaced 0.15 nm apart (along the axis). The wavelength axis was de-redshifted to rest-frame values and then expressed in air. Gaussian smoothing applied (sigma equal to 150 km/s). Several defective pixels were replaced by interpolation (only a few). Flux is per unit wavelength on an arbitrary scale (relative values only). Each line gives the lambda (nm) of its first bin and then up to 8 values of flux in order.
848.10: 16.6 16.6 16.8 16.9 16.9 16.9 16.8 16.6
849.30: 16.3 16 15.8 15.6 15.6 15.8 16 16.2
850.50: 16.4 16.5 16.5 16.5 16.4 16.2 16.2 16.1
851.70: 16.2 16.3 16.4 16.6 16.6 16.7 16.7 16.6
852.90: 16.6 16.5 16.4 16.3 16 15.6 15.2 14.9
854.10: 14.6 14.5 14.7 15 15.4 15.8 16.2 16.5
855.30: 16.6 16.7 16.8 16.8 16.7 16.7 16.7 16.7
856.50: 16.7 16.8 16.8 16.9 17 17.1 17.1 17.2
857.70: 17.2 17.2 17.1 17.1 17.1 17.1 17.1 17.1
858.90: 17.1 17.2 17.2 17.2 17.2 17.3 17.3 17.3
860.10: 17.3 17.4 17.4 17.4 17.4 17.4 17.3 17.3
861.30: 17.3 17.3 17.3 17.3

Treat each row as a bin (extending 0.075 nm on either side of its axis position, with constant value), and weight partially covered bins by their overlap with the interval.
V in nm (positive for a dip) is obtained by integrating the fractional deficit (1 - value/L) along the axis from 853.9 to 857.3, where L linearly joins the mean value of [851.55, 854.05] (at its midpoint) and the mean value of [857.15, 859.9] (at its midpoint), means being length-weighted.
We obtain 0.097 nm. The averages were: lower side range 16.2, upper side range 17.2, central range 16.2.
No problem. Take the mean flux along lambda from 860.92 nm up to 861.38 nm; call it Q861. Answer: 17.3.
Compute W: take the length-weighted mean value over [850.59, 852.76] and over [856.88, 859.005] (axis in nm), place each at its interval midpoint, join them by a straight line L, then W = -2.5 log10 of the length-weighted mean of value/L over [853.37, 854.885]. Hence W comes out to 0.102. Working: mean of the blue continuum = 16.4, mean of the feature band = 15.2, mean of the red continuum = 17.1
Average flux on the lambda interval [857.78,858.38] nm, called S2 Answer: 17.1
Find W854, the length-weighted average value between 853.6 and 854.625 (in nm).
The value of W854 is 14.9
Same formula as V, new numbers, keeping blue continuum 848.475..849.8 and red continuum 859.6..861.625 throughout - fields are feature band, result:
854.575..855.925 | 0.05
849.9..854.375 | 0.15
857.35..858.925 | 0.00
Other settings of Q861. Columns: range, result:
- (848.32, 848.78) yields 16.9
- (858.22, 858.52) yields 17.1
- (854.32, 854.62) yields 14.8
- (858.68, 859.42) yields 17.2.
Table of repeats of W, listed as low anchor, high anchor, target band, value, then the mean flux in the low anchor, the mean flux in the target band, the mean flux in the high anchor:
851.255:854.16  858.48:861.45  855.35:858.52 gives -0.01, 16.1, 16.9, 17.3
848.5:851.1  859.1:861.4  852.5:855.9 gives 0.05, 16.3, 15.9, 17.3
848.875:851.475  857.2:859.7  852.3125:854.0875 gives 0.03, 16.2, 16.1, 17.2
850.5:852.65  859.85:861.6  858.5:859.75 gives 0.00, 16.4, 17.2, 17.3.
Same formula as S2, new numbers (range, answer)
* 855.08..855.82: 16.7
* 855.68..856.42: 16.7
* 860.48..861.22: 17.4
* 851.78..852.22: 16.4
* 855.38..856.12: 16.7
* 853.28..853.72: 16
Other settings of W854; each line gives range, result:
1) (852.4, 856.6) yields 16.1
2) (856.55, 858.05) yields 17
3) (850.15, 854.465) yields 16.1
